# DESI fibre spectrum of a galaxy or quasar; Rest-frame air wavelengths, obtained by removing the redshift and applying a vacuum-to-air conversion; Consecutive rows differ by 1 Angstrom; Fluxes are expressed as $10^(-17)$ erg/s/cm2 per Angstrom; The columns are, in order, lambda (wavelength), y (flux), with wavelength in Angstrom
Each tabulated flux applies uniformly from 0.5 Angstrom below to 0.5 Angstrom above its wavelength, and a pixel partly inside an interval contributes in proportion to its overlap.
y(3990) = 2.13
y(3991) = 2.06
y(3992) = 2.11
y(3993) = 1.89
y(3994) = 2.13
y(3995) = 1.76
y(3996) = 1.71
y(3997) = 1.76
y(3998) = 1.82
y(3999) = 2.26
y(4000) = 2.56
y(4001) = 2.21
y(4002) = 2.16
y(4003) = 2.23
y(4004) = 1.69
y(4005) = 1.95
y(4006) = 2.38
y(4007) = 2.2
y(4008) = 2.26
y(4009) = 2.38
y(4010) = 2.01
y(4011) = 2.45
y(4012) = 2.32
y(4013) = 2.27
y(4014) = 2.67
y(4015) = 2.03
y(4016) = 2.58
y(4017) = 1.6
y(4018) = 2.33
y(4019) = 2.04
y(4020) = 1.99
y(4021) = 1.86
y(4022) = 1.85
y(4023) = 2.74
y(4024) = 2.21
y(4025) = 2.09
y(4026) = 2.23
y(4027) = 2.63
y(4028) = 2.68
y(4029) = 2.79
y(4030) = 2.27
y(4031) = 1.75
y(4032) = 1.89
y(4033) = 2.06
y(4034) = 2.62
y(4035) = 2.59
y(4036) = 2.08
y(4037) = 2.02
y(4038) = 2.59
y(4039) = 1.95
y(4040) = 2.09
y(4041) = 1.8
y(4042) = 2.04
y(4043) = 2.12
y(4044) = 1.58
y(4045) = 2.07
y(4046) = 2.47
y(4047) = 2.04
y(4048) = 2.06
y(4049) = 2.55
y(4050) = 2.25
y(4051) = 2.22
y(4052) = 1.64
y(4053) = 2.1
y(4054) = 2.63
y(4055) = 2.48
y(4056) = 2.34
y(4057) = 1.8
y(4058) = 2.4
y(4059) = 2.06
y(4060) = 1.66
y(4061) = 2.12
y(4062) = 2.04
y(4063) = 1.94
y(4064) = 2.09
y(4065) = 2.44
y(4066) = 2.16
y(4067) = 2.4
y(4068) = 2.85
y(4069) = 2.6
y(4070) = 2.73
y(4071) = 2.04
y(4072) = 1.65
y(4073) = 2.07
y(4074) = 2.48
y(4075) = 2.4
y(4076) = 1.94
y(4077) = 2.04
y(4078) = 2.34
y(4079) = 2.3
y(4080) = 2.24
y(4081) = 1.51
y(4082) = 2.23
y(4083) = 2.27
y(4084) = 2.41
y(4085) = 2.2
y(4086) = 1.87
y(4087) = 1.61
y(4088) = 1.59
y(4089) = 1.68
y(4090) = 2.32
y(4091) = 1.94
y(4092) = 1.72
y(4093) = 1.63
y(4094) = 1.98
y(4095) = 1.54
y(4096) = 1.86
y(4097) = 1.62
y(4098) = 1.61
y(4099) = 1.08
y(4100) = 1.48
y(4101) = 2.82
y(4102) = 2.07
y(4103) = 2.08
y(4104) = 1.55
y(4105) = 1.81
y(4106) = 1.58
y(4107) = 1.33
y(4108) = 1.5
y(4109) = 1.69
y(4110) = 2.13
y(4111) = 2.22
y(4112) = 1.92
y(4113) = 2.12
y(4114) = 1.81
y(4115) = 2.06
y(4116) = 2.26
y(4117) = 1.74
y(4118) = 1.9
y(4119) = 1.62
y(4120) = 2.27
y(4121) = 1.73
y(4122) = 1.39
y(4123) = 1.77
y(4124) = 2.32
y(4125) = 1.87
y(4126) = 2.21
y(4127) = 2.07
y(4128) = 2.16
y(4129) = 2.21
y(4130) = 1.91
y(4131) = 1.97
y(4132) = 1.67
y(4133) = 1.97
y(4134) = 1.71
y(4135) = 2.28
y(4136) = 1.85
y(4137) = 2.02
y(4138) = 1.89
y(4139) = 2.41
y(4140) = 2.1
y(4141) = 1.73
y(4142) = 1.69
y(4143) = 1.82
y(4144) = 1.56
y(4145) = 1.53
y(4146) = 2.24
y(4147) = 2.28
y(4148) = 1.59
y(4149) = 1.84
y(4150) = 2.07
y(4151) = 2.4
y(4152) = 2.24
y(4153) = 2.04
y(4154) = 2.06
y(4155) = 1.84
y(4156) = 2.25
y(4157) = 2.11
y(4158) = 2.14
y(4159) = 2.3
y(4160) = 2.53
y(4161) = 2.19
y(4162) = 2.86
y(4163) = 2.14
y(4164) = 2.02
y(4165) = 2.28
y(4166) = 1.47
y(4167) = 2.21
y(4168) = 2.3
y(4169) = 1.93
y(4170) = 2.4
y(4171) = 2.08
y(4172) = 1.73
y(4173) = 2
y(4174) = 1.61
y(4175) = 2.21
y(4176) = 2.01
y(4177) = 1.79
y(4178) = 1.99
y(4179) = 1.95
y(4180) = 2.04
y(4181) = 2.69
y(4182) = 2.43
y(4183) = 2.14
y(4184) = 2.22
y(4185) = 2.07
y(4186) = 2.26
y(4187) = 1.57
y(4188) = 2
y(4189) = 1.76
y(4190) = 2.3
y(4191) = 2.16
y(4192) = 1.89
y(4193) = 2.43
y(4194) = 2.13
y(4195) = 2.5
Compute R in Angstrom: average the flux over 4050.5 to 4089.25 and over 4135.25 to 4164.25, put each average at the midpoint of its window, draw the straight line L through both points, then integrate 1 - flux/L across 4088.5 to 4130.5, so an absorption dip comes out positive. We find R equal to 4.6 Angstrom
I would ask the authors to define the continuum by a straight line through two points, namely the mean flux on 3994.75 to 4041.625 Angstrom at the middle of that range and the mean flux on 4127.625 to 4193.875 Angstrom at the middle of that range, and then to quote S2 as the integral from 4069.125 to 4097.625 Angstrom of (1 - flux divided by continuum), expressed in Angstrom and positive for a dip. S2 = 1.5 Angstrom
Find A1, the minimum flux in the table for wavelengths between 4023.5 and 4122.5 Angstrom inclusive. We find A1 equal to 1.08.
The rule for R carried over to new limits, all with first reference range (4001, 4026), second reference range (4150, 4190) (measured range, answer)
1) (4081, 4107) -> 3.6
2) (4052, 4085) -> -0.7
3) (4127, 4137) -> 0.7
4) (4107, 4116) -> 0.9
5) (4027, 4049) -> -0.2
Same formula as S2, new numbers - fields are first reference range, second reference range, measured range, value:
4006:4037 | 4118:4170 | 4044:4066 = 0.38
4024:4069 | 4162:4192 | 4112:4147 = 2.92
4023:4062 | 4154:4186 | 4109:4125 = 1.58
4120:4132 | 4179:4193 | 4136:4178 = 0.06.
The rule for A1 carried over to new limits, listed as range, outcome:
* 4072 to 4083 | 1.51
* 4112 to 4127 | 1.39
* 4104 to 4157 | 1.33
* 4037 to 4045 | 1.58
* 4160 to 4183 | 1.47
